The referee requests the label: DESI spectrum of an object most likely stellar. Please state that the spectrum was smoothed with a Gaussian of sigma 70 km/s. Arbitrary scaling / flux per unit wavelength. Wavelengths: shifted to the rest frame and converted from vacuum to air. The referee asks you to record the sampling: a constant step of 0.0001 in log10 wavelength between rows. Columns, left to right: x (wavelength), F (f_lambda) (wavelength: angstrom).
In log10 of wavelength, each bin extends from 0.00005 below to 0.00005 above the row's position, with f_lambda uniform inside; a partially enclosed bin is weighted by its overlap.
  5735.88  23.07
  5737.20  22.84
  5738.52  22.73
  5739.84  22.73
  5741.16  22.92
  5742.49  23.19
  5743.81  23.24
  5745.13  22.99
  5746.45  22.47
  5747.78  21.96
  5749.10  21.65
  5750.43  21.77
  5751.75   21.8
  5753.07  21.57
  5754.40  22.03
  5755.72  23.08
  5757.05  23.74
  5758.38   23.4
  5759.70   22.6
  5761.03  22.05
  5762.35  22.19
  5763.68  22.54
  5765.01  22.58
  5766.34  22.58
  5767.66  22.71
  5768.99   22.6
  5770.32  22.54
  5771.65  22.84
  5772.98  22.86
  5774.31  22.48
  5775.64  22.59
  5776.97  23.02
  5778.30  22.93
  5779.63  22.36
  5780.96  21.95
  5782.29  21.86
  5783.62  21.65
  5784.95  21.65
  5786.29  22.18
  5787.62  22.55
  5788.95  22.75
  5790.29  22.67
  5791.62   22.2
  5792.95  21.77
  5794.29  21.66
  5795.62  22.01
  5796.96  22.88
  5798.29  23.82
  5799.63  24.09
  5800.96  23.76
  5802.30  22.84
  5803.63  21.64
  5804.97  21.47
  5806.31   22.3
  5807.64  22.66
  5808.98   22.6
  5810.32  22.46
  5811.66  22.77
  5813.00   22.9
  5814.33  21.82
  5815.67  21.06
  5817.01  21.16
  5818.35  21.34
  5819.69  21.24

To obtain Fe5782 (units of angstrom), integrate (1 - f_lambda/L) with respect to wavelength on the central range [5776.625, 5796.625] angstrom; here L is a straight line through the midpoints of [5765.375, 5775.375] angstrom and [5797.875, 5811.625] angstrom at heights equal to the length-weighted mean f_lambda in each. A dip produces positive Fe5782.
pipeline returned 0.4 angstrom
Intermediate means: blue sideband 22.7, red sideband 22.7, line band 22.2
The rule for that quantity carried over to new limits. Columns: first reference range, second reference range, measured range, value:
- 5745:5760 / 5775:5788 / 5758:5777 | -0.24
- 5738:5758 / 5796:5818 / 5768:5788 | 0.09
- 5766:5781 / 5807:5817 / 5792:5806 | -0.12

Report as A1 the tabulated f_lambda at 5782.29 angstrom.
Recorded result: 21.86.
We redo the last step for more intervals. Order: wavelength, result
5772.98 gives 22.86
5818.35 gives 21.34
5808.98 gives 22.6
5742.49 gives 23.19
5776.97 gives 23.02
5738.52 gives 22.73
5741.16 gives 22.92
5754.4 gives 22.03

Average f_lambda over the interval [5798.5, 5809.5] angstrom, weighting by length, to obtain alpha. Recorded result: 22.7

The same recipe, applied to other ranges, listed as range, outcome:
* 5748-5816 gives 22.4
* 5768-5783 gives 22.5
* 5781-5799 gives 22.3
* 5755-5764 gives 22.8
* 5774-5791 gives 22.4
